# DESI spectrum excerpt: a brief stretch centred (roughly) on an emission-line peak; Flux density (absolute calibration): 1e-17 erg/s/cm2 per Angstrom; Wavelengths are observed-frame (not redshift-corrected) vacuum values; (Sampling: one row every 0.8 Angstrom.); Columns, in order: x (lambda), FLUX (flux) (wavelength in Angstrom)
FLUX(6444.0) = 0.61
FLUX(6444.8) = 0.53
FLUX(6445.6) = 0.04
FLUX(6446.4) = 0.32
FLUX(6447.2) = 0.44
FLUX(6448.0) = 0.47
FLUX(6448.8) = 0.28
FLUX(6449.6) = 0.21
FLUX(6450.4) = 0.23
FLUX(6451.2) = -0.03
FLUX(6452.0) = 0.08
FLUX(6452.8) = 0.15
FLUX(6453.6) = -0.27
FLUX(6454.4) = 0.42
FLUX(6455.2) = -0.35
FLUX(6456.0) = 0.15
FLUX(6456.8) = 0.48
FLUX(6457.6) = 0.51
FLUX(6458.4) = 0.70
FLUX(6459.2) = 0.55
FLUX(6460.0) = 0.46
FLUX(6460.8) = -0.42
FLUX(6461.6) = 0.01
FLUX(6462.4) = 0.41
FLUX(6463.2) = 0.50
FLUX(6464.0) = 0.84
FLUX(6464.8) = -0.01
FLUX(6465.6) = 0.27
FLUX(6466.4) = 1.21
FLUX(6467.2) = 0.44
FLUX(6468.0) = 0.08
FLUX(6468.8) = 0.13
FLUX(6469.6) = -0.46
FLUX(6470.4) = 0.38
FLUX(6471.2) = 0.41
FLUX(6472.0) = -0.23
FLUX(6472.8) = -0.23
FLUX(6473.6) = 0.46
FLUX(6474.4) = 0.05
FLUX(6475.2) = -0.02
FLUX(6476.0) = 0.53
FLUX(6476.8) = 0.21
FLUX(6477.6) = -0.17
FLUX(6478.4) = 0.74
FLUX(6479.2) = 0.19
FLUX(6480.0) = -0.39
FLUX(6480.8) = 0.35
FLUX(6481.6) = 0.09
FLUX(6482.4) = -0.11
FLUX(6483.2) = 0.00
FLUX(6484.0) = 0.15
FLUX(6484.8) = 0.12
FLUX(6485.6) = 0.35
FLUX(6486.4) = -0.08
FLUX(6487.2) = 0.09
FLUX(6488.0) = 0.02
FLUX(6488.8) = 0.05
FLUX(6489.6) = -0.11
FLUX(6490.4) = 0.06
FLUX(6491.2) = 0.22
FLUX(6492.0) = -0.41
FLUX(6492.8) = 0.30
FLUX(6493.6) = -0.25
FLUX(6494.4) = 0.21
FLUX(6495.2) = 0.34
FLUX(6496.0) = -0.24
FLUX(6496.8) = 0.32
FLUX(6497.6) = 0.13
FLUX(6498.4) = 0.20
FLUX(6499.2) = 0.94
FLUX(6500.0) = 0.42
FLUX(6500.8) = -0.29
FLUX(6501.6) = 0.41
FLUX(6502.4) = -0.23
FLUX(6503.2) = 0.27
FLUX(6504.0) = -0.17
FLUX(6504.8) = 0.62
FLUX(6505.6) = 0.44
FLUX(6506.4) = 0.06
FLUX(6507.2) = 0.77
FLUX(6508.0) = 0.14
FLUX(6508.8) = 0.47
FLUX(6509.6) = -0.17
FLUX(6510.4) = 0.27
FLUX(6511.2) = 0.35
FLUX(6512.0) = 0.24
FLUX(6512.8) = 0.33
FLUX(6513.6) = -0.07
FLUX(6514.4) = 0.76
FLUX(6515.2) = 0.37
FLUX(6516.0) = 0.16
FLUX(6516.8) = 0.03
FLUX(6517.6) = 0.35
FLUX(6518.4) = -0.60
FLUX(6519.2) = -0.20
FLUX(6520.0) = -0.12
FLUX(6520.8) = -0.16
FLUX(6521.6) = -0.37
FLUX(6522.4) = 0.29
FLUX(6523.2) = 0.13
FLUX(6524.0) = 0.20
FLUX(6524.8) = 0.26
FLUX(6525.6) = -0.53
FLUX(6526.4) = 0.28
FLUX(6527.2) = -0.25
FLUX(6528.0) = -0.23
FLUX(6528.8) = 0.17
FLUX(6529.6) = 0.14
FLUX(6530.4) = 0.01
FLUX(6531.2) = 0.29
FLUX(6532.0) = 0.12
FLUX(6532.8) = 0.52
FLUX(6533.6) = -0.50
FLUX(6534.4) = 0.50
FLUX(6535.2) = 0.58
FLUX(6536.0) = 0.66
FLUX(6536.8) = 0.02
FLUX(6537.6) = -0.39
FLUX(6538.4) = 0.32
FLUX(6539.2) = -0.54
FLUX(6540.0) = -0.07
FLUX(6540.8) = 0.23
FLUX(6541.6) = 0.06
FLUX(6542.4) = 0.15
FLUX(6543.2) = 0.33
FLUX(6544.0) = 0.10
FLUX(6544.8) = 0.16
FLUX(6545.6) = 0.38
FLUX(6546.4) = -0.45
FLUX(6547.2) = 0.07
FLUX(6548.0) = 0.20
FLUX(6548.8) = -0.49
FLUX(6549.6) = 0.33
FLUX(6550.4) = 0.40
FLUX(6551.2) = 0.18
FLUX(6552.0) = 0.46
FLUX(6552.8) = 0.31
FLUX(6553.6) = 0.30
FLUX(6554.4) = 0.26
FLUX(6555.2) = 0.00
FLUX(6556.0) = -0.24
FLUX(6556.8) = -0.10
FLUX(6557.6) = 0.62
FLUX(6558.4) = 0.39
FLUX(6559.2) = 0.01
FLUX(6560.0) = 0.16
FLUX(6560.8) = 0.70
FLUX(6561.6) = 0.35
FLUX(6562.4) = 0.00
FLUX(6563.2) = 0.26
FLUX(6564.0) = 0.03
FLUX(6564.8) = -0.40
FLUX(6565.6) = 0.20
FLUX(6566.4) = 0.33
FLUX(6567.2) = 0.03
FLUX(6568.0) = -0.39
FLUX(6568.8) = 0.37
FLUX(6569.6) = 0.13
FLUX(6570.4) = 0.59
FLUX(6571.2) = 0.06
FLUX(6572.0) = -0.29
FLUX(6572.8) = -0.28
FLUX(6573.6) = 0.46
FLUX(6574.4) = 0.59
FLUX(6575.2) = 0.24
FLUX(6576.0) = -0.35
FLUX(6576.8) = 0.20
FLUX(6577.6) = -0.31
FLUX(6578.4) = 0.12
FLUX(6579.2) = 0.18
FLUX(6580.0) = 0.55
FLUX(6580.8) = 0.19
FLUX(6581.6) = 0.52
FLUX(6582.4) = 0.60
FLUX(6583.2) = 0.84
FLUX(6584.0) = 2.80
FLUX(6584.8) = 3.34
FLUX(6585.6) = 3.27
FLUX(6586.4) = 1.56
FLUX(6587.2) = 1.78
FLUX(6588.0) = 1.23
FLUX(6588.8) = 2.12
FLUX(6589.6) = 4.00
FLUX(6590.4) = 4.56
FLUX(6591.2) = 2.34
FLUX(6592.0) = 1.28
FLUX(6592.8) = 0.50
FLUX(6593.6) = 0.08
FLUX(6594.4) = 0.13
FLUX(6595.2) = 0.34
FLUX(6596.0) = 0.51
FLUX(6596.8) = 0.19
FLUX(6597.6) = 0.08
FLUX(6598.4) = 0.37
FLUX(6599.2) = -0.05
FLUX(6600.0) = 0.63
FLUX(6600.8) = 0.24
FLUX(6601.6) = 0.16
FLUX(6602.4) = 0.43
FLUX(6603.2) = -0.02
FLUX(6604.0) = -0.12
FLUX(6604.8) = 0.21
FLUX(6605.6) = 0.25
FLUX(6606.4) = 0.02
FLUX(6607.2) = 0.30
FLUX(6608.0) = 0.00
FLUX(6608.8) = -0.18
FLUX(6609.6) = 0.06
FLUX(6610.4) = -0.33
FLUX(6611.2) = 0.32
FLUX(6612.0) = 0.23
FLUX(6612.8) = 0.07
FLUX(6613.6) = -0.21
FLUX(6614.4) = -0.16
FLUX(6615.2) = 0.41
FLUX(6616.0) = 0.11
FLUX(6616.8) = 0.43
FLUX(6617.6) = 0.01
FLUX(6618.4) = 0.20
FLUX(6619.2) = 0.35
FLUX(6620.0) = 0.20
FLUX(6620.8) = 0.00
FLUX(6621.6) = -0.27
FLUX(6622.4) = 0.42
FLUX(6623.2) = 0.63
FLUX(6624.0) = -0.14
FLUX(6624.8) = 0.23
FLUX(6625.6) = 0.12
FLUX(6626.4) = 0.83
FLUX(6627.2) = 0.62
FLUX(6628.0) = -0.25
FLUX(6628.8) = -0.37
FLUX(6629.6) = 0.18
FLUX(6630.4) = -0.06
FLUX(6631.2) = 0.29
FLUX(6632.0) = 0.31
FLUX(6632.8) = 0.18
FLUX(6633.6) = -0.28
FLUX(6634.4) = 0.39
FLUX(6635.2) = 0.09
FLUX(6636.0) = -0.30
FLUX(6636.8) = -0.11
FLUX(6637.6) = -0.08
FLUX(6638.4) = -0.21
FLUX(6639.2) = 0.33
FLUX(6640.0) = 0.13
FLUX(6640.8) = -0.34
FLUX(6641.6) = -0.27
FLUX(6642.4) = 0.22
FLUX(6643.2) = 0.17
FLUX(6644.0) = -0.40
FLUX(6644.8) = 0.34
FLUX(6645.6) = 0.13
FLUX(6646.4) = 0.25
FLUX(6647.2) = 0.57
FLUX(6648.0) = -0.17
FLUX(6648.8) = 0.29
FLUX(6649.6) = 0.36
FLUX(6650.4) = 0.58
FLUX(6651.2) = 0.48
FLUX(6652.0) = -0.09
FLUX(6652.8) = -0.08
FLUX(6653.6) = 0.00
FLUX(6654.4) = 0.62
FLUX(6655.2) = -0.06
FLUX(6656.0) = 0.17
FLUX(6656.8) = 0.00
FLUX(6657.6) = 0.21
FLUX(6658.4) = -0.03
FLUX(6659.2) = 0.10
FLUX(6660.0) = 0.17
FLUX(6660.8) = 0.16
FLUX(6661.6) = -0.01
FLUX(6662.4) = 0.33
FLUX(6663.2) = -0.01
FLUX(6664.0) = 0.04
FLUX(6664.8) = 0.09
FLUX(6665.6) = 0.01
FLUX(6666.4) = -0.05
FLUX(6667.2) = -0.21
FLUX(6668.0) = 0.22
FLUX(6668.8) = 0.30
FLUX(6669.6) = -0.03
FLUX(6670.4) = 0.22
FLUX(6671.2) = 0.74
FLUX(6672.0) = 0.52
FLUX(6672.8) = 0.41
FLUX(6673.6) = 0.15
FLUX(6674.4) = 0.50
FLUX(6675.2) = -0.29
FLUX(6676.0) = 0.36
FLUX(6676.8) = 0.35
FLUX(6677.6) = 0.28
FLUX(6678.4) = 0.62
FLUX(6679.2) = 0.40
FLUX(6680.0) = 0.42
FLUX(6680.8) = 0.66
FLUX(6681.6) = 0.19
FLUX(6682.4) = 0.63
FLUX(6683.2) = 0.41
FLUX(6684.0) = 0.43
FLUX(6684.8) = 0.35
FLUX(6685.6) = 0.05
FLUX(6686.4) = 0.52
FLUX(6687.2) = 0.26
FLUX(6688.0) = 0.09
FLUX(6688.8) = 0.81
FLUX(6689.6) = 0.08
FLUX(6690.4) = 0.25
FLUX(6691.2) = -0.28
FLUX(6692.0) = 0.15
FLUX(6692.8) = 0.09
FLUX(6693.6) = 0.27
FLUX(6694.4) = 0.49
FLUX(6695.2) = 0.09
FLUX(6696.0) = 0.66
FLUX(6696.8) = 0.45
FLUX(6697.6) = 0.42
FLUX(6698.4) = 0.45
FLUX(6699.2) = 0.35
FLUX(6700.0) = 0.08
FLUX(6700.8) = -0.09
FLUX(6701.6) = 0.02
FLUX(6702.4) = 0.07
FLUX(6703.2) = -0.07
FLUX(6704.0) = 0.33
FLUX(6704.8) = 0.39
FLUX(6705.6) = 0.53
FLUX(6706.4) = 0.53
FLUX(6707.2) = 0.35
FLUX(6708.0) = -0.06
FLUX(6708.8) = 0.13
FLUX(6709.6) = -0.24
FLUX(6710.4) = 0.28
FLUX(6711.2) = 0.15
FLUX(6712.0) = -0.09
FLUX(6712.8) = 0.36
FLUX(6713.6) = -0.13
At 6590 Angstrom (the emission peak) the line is [O II]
